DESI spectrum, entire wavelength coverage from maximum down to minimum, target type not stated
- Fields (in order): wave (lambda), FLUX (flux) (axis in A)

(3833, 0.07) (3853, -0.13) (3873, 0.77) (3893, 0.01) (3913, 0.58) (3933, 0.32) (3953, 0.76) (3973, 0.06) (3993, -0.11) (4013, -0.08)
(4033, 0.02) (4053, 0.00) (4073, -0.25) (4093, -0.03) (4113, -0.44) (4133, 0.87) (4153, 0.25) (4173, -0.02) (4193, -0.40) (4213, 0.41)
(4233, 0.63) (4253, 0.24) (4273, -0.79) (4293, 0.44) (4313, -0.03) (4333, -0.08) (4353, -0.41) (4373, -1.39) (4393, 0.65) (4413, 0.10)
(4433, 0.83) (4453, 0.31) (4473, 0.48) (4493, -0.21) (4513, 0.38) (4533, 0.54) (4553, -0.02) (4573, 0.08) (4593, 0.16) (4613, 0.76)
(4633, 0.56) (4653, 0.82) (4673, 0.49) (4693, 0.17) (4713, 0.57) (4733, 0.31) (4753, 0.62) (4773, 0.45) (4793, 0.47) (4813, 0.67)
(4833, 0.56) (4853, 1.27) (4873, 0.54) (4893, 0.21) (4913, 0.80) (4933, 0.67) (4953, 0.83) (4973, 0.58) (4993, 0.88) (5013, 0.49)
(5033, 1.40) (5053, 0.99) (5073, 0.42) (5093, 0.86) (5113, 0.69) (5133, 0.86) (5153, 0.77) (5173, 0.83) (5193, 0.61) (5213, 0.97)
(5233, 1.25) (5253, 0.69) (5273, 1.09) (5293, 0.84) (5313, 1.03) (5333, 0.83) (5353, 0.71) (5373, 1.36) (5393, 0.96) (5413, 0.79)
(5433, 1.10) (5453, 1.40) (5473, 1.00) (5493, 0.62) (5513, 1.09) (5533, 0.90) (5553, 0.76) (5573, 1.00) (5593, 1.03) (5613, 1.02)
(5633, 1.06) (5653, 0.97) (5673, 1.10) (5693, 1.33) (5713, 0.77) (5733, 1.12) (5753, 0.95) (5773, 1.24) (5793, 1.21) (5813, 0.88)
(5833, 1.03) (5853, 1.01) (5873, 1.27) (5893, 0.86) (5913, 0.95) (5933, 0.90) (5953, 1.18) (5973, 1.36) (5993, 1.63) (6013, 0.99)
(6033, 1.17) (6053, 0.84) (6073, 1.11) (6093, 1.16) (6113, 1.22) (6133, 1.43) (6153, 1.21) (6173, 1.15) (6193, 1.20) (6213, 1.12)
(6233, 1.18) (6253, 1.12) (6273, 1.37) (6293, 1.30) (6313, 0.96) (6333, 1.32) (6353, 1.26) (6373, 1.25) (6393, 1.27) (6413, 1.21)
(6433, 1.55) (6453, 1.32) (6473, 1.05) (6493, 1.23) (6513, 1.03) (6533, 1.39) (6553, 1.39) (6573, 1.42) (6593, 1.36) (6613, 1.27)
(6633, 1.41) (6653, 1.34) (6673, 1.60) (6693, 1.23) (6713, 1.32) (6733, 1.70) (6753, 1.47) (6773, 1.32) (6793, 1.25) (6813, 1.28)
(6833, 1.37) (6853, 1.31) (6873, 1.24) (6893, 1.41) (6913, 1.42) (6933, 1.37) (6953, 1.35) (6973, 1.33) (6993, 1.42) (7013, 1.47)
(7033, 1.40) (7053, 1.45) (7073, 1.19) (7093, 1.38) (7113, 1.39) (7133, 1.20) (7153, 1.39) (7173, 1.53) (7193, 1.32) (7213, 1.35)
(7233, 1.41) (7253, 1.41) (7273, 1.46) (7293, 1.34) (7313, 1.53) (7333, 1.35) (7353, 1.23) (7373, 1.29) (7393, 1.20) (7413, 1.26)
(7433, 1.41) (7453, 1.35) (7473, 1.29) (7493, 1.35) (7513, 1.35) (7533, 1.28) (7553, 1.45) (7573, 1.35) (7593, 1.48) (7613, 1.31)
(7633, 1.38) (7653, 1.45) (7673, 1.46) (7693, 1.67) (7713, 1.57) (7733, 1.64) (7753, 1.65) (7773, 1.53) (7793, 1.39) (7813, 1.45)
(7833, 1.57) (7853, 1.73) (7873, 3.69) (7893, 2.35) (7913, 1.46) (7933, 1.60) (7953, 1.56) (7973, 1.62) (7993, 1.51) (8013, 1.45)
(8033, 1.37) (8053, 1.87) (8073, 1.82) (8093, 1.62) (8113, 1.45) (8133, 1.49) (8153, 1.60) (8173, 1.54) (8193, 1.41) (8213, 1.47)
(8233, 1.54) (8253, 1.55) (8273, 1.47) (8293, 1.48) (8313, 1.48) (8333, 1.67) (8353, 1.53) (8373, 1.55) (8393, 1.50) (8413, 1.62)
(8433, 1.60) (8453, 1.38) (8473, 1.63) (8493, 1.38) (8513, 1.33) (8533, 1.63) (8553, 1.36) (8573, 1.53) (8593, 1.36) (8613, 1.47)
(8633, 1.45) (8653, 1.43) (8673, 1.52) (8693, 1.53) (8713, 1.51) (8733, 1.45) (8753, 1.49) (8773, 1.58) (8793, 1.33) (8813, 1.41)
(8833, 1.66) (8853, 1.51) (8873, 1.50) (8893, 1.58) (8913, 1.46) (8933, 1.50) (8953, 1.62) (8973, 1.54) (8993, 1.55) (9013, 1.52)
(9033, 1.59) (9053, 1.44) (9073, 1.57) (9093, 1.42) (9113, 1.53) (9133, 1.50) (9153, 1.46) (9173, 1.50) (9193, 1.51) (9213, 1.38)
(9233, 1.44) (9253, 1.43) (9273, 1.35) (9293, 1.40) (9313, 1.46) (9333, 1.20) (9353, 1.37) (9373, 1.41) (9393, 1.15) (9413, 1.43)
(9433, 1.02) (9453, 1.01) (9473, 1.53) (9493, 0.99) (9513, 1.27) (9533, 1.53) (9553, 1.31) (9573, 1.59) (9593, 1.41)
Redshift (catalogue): 0.199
